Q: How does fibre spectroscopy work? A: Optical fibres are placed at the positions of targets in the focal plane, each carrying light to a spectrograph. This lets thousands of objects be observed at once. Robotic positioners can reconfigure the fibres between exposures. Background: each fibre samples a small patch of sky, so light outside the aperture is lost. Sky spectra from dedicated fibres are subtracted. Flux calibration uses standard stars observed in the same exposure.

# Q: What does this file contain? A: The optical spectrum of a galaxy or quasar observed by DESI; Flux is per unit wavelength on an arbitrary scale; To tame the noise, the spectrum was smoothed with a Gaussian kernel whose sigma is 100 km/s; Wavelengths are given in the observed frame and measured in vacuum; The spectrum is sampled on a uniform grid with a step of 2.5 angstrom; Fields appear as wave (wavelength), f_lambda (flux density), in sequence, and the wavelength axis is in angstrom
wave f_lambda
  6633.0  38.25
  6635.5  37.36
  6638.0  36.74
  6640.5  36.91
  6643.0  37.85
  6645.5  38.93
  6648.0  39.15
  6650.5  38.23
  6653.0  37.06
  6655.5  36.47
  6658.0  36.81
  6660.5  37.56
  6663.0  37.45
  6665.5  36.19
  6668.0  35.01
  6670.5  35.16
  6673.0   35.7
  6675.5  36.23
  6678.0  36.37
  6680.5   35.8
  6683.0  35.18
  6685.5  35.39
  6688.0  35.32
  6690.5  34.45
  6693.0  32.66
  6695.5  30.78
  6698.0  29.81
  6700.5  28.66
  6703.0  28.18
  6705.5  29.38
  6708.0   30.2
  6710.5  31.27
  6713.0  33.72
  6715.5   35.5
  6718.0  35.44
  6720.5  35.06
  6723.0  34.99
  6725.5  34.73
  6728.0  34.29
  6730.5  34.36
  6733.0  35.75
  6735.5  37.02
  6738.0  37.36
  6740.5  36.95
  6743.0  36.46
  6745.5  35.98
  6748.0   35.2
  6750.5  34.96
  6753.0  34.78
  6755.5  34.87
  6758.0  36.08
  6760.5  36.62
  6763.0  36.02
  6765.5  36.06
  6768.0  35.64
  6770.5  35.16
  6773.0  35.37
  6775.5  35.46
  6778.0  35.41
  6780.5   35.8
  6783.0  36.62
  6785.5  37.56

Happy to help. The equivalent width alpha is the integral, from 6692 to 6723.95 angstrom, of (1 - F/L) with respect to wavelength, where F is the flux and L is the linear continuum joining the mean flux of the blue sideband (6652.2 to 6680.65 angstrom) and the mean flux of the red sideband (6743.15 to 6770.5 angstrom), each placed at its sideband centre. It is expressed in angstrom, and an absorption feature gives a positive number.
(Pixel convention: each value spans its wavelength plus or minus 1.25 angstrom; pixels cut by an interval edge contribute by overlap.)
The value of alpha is 3.6 angstrom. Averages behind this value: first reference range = 36.3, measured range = 31.9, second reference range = 35.6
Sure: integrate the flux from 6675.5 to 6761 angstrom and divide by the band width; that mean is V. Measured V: 34.2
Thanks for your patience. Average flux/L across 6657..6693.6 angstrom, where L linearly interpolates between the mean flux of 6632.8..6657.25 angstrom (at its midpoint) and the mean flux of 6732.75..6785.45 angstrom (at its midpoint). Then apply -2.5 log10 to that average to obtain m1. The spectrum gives 0.044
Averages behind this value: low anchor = 37.7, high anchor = 35.9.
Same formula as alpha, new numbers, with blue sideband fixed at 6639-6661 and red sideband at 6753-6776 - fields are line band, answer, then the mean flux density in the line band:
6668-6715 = 4.88 angstrom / 33.1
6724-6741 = 0.23 angstrom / 35.7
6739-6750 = -0.03 angstrom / 36.1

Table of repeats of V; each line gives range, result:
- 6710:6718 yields 34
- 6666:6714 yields 33.2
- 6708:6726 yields 34.1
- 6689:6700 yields 31.8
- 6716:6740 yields 35.5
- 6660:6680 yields 36.1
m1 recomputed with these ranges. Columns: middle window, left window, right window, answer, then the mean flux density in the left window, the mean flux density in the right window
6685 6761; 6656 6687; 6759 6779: 0.06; 36.1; 35.7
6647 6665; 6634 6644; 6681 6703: -0.05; 37.2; 32.6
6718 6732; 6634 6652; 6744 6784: 0.05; 37.9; 35.6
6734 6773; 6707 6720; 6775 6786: -0.03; 33.4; 36.1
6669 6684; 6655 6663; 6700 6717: -0.02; 37.1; 31.2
